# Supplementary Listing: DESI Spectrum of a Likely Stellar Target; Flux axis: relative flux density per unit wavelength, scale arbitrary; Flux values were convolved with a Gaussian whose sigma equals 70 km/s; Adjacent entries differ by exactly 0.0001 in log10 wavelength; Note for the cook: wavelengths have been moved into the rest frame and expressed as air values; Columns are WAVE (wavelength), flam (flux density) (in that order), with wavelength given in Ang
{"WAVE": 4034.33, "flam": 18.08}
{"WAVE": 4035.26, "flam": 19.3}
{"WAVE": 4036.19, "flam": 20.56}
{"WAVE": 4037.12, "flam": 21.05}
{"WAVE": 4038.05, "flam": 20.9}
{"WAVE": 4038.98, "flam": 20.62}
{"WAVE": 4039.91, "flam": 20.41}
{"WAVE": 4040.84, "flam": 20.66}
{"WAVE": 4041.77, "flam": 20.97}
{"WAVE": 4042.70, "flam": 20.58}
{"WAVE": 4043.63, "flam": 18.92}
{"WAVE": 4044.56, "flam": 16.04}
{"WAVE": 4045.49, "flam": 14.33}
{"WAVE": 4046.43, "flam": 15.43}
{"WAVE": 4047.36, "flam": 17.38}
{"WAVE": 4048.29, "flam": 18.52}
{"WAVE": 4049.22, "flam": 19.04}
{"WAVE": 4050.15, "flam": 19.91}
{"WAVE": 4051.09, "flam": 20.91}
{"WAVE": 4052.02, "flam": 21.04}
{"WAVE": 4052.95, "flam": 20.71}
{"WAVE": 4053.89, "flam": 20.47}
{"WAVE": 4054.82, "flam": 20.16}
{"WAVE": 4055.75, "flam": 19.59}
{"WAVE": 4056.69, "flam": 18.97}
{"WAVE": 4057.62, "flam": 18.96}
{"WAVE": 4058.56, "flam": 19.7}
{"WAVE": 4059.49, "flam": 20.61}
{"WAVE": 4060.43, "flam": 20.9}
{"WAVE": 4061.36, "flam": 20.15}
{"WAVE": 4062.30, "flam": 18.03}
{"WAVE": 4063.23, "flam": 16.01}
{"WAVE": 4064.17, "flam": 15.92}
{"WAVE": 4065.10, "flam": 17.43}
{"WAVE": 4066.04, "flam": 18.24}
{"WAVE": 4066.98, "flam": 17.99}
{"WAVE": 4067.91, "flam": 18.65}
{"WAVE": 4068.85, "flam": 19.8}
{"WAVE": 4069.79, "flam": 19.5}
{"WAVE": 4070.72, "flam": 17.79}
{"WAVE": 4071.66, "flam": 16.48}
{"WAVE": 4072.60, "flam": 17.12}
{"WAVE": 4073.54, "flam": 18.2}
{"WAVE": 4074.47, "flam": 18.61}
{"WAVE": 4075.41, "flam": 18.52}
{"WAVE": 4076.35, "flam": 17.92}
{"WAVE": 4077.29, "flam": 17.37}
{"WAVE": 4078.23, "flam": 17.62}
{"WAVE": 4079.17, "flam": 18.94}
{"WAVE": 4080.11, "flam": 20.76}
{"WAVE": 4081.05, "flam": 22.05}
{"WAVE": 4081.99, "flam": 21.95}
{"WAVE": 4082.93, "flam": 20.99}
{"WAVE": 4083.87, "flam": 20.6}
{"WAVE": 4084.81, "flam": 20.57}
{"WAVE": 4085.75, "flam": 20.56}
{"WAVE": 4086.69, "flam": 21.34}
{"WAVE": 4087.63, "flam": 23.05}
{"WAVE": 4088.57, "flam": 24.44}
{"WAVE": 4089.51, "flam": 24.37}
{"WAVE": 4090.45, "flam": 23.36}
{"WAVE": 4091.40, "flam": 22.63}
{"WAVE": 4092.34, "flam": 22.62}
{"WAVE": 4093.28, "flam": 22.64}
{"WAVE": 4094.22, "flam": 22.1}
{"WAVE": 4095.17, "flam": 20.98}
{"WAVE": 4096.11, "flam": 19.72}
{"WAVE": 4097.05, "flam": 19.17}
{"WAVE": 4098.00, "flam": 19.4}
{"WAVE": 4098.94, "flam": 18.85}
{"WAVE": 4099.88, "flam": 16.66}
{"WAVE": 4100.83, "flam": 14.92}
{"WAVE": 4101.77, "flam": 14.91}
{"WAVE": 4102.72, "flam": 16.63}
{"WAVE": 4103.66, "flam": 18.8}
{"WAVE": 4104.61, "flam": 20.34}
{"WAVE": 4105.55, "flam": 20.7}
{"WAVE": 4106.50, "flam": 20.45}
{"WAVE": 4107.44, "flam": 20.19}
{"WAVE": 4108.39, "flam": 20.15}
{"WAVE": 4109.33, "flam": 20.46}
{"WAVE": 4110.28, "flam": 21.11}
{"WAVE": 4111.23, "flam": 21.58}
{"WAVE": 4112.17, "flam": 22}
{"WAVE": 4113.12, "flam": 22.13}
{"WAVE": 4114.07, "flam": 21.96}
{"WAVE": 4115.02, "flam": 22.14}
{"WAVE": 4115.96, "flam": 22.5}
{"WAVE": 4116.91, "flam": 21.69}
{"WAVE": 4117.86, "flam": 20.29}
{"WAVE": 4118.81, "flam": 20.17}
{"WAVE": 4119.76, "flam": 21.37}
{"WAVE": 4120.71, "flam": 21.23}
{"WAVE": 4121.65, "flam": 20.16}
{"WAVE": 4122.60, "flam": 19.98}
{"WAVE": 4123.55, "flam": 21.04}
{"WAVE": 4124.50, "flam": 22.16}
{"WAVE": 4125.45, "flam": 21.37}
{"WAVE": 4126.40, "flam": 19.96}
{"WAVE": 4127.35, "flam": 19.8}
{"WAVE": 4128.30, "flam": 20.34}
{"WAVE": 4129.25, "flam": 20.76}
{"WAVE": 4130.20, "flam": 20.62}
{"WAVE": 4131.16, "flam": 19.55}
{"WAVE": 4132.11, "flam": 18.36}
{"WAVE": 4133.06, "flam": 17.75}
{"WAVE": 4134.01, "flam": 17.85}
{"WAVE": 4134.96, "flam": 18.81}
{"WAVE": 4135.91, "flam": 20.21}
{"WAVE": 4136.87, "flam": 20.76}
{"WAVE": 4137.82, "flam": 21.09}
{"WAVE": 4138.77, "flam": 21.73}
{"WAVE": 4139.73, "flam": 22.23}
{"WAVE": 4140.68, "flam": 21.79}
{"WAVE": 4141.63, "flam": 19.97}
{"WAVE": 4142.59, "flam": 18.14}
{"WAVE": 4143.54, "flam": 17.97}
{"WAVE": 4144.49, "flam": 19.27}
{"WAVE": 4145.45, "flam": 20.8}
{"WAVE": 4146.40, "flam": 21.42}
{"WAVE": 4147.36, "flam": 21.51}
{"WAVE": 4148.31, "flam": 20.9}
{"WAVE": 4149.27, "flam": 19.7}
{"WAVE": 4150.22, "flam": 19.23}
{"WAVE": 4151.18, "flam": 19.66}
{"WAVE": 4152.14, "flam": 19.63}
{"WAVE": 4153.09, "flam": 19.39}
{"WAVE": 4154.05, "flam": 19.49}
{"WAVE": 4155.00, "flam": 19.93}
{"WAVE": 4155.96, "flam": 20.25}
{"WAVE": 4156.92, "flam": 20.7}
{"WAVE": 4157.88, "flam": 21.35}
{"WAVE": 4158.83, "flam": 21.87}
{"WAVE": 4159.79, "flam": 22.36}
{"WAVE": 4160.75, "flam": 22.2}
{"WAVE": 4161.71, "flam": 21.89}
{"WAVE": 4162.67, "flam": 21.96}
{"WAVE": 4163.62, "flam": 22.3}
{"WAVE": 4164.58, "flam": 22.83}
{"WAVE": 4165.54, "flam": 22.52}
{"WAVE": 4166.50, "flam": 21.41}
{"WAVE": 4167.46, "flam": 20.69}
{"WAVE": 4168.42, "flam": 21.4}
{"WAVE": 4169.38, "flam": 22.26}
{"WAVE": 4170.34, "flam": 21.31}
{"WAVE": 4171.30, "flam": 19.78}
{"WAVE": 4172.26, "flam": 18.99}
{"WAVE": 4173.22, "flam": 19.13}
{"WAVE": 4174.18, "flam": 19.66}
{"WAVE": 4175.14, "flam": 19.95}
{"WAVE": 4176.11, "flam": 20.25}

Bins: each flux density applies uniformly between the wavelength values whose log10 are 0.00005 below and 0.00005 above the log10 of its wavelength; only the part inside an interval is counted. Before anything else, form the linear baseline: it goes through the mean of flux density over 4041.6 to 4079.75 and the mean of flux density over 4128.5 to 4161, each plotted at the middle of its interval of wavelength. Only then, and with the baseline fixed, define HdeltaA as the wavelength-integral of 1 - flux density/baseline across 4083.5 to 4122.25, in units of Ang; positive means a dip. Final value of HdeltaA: -2.6 Ang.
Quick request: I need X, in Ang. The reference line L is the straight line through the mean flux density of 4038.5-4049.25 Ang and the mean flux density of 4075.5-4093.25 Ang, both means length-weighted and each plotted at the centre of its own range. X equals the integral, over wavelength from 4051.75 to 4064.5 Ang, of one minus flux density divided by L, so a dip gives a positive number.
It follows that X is 0.05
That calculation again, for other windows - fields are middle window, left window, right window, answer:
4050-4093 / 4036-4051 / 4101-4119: -0.4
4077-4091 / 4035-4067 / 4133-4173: -1.1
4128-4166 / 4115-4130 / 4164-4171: 1.6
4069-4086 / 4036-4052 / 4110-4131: 0.7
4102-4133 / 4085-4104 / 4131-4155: -0.6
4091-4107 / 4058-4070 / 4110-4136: 0.3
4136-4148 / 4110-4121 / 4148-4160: 0.1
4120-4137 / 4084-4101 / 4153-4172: 0.9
